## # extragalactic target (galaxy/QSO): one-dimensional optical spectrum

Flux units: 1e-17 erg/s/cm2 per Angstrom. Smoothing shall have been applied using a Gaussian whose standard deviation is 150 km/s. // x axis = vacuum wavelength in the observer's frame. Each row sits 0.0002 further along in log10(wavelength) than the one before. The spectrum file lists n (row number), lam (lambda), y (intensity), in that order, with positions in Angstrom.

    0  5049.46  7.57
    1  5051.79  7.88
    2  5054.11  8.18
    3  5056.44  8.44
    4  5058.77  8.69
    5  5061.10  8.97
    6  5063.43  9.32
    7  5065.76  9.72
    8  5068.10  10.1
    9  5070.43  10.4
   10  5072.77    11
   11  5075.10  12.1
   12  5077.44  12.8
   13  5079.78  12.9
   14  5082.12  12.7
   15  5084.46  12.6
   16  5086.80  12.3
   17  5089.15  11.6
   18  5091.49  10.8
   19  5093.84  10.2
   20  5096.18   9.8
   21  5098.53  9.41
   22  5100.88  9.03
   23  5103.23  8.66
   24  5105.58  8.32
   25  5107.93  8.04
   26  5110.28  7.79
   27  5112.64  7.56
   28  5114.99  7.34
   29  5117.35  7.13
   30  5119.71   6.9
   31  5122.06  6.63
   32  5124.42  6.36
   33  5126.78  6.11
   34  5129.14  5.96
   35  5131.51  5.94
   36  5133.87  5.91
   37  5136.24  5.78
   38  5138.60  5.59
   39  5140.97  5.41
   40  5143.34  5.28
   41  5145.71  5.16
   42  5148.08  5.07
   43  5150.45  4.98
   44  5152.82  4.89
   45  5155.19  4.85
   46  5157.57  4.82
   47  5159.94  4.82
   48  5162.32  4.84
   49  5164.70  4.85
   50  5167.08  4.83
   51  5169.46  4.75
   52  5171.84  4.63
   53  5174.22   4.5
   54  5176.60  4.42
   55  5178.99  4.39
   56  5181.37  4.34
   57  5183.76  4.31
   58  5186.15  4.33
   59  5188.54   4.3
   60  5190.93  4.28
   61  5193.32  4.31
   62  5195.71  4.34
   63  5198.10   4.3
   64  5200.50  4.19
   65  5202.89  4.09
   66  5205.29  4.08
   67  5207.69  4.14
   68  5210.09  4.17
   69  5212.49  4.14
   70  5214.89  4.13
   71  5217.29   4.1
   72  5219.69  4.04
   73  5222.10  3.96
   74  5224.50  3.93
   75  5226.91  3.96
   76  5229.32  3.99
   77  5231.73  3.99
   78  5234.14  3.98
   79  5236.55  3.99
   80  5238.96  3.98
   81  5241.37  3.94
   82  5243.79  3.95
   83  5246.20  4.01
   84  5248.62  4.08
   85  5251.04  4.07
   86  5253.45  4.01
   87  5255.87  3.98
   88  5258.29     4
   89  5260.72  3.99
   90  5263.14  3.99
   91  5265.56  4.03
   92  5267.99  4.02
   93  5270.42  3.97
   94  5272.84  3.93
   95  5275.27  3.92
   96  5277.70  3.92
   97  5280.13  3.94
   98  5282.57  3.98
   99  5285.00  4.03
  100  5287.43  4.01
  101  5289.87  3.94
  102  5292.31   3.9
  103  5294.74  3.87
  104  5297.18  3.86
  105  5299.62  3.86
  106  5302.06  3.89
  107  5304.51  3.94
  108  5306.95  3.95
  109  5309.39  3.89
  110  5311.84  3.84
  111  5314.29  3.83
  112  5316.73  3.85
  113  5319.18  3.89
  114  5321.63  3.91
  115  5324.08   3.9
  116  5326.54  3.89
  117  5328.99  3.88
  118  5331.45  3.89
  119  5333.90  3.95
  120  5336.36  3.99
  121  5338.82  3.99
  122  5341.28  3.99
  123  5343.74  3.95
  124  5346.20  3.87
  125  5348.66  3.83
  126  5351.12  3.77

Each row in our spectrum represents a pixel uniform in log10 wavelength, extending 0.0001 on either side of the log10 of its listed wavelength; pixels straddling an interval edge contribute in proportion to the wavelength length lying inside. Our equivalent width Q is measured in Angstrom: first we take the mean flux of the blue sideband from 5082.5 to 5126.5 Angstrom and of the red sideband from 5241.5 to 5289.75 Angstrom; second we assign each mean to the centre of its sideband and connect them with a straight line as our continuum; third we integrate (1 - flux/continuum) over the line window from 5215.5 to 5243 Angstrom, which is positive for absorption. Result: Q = 6.0 Angstrom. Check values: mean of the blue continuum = 8.92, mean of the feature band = 3.99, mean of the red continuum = 3.99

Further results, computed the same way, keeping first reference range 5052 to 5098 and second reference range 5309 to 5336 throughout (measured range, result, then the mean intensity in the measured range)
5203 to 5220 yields 6.8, 4.12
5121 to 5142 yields 7.2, 5.96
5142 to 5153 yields 4.5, 5.1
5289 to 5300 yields 1.8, 3.89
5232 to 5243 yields 3.9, 3.97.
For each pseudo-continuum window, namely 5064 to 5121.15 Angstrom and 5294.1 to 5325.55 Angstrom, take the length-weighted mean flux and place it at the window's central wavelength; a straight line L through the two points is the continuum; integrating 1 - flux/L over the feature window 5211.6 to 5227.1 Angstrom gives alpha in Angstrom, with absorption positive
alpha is 5.7 Angstrom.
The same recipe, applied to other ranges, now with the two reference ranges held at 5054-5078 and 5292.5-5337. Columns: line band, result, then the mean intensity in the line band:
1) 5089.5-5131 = 4.2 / 8.04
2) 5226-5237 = 3.6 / 3.98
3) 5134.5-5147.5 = 4.3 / 5.44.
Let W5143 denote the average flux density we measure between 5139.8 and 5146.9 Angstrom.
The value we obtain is 5.28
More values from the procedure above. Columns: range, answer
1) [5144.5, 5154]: 5.03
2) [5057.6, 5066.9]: 9.18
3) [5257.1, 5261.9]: 3.99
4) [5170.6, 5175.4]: 4.57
